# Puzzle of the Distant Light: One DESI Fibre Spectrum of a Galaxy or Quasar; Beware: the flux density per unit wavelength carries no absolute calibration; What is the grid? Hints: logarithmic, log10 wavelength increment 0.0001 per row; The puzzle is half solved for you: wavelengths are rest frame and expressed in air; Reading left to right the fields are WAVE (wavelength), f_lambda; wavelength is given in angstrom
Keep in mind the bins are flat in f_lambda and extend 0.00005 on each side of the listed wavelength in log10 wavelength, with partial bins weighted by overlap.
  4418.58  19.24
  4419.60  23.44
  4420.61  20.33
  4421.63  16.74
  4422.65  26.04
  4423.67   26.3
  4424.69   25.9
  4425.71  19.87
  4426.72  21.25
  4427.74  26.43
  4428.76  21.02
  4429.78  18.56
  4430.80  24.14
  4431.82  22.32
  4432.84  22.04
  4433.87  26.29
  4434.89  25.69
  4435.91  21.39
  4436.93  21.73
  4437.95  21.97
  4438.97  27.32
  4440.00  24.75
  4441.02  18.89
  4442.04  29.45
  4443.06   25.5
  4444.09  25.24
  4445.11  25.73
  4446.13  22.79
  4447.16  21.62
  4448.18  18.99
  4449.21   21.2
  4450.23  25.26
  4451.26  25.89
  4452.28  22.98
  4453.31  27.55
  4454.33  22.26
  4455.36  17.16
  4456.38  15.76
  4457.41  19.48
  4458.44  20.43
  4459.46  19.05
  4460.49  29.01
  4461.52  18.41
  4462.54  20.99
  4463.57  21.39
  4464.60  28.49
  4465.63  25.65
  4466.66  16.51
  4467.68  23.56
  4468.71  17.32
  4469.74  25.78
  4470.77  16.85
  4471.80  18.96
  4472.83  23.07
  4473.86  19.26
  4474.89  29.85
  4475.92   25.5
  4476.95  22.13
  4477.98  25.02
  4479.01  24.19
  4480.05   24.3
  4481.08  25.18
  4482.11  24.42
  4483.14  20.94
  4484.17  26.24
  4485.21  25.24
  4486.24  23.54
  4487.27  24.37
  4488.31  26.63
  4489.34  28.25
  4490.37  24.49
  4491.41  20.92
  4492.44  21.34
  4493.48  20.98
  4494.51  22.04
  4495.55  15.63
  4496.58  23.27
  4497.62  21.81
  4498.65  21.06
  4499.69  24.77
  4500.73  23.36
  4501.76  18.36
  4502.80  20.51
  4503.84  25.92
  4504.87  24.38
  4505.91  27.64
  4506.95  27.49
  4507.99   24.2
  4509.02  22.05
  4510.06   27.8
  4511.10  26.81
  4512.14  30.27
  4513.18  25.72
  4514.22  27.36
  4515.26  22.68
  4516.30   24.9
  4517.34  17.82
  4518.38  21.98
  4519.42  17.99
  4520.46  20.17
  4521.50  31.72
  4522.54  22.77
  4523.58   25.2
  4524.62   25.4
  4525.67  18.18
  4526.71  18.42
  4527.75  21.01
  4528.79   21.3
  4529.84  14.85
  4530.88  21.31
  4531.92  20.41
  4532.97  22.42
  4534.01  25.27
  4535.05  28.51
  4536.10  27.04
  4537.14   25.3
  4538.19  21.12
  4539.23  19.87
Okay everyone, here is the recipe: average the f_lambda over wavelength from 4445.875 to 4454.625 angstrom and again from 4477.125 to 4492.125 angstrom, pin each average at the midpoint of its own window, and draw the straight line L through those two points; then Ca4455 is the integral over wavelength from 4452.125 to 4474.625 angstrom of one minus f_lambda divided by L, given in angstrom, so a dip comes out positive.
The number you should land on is 2.1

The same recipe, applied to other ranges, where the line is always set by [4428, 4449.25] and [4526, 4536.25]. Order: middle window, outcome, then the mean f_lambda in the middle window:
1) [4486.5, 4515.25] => -2.2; 24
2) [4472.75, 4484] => -0.7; 24.1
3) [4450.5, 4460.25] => 0.6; 21.5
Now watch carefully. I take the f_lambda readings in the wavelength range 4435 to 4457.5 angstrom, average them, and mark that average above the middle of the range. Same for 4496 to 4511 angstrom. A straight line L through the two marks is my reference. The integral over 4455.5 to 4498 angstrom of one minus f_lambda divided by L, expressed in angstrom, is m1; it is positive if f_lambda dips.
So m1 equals 1.6 angstrom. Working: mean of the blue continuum 23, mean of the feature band 22.5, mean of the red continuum 23.8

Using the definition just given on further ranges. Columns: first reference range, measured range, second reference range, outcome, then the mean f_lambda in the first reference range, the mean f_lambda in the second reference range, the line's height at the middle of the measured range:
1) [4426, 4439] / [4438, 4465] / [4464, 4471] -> -0.40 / 22.9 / 22.2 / 22.5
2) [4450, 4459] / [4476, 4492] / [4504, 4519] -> -0.65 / 21.7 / 25.1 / 23.5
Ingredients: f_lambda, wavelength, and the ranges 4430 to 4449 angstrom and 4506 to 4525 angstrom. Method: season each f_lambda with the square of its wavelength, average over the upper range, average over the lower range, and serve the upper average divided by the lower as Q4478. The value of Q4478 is 1.08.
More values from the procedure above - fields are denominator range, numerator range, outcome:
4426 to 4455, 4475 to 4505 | 1.02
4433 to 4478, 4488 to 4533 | 1.04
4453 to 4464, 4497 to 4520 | 1.16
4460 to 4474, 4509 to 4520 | 1.13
